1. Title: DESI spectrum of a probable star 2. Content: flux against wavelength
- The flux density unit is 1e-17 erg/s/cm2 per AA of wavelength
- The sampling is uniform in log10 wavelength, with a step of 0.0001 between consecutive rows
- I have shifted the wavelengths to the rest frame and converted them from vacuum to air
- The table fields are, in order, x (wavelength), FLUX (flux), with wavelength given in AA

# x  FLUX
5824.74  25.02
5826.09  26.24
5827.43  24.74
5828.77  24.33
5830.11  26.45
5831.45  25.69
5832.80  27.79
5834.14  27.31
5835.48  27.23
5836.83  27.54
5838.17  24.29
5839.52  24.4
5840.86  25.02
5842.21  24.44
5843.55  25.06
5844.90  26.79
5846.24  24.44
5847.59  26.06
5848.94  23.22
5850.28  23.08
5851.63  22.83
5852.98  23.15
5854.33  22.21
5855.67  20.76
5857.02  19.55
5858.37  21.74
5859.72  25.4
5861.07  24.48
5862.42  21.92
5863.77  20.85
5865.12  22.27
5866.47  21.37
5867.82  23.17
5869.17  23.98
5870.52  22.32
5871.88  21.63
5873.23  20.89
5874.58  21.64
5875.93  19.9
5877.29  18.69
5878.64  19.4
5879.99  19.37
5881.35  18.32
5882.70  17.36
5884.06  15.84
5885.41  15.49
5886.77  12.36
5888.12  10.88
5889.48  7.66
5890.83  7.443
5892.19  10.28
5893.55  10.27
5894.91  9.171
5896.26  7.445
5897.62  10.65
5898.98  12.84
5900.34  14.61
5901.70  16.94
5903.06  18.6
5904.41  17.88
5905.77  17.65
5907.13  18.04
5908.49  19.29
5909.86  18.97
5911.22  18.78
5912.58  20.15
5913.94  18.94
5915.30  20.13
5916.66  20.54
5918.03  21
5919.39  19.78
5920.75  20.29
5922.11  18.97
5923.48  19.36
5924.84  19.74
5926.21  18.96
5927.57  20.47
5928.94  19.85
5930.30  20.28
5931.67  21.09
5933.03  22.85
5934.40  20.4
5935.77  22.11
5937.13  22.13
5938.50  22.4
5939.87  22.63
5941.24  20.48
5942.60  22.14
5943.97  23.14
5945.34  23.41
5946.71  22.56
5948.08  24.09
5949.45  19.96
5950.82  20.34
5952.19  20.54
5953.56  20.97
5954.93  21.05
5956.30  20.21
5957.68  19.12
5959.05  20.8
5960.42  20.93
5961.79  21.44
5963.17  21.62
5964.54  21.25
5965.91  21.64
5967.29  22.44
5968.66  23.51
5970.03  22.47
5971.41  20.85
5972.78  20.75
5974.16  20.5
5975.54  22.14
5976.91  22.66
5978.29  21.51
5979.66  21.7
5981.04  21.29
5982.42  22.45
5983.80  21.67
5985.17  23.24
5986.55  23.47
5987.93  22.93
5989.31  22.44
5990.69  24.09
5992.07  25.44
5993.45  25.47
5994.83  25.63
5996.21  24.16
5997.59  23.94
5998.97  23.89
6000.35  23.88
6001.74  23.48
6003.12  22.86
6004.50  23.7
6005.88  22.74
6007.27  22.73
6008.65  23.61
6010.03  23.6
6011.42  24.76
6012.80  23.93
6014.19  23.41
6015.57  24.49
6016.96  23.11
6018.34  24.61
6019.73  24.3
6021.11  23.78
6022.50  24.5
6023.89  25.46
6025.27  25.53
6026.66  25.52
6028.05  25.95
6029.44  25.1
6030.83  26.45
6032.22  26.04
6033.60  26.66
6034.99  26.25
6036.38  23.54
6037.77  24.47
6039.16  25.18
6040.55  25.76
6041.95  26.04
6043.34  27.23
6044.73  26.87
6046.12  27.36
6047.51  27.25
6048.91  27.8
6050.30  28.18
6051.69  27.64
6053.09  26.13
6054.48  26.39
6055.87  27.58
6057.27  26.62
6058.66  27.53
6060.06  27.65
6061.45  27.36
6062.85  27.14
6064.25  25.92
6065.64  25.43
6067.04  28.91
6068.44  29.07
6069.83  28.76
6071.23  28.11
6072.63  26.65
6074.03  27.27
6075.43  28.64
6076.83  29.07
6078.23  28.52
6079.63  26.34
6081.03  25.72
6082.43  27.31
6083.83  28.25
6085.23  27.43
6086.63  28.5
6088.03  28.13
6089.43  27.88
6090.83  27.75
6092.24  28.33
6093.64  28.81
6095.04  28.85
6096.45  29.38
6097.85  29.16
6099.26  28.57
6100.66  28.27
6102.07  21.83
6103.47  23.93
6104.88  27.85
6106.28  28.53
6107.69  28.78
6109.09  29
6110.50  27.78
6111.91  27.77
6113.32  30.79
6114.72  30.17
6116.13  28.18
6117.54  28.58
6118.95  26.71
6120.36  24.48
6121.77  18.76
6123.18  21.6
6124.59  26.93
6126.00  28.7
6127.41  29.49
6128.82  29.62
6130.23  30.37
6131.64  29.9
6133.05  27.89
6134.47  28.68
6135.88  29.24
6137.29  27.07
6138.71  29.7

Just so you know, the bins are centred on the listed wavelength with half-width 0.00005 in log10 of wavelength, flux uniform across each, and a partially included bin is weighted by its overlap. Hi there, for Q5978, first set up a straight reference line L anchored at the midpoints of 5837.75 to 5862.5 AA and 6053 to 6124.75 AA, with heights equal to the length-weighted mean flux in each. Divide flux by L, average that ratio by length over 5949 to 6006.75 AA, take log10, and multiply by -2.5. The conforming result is 0.153 mag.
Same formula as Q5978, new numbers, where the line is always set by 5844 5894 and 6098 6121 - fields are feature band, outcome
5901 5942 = 0.08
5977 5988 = 0.06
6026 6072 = -0.05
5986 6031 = 0.00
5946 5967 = 0.07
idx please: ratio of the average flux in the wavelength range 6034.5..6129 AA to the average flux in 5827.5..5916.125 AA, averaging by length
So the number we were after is 1.4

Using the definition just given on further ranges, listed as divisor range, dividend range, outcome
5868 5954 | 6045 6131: 1.49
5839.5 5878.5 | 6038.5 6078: 1.20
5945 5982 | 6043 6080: 1.28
